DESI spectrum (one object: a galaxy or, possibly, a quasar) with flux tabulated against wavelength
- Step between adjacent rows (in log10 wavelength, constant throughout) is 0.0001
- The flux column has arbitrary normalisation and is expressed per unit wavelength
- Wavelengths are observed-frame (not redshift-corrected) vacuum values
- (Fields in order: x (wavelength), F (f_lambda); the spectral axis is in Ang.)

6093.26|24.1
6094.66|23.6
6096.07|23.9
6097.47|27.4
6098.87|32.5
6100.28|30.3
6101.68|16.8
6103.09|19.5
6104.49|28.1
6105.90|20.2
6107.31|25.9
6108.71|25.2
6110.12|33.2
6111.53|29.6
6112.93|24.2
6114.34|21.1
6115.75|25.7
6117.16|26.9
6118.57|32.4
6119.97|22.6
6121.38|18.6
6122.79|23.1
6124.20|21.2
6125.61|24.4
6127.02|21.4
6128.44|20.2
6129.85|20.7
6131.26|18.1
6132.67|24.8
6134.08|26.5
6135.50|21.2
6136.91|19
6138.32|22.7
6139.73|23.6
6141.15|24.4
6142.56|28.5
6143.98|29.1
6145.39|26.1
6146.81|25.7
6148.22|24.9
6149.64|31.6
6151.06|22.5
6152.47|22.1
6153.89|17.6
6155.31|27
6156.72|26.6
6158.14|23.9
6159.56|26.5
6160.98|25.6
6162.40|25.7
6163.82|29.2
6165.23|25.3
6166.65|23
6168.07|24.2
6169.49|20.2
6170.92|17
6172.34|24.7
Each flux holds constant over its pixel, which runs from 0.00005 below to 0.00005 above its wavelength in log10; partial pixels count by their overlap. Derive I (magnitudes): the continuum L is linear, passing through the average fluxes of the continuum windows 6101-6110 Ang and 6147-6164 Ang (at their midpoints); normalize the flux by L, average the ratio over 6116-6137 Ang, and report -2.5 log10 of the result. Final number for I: 0.05 mag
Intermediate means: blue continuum 23.3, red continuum 25.2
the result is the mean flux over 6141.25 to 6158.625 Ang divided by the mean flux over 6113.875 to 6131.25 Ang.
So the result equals 1.11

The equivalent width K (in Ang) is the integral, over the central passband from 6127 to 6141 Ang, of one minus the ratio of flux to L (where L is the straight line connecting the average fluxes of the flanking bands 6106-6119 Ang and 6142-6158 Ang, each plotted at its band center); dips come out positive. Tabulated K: 2.2 Ang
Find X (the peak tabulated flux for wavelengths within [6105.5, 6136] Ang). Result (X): 33.2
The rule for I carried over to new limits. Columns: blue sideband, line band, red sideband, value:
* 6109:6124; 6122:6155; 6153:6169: 0.078 mag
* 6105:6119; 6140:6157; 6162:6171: -0.031 mag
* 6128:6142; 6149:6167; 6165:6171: -0.136 mag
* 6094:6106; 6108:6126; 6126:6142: -0.076 mag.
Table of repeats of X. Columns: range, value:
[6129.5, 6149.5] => 29.1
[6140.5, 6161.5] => 31.6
